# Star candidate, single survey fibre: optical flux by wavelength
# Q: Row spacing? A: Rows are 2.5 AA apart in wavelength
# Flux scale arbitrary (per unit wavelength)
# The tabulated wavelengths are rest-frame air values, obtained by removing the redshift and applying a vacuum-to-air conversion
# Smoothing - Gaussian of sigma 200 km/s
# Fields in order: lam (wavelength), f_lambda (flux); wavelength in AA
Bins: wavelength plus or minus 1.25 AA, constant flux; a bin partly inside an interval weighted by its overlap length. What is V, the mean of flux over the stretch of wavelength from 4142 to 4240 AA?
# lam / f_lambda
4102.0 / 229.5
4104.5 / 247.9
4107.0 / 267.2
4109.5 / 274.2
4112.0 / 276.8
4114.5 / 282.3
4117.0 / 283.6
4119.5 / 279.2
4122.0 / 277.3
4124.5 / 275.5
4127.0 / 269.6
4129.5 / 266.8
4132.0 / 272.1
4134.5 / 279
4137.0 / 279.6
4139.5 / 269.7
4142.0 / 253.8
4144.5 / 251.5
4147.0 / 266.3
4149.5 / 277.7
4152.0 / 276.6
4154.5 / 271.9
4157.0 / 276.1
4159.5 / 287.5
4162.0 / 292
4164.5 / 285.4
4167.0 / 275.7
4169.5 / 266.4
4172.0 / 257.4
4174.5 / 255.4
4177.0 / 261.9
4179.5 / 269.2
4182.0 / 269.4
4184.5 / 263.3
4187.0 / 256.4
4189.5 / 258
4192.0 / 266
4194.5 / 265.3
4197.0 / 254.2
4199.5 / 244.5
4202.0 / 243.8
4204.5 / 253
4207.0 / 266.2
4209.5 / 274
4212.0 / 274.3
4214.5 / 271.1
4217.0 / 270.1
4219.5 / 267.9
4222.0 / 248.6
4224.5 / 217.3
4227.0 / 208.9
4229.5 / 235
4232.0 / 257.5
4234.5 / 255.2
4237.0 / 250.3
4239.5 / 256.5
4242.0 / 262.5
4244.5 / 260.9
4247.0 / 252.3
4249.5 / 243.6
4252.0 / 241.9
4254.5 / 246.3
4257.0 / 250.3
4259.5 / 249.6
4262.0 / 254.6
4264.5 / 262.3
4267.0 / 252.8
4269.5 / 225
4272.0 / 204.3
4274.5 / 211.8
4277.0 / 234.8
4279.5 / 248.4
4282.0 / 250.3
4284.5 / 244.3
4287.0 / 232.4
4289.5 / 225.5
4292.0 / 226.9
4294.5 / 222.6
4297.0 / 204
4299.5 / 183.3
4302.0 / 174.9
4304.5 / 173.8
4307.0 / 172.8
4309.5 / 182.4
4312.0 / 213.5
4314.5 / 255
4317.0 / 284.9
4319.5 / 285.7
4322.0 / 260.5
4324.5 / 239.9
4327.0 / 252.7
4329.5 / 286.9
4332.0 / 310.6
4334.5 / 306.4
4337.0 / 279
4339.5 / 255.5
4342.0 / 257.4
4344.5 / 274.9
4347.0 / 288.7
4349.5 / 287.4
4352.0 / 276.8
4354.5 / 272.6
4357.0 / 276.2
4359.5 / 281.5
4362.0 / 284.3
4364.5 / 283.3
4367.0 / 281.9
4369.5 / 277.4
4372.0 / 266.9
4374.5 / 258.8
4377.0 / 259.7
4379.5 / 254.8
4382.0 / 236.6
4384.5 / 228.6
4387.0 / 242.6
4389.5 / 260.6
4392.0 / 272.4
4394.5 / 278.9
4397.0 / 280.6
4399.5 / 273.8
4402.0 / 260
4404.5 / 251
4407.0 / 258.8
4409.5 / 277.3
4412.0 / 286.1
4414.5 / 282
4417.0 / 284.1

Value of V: 261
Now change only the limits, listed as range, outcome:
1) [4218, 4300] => 240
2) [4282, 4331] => 228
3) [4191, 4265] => 253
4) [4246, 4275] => 242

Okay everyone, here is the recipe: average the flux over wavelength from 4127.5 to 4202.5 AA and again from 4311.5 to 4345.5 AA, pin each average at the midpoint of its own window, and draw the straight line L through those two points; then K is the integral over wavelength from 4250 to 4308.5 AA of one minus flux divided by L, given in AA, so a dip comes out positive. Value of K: 9.42 AA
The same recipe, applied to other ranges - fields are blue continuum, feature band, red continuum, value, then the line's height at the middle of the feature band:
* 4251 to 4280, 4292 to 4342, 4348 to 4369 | 4.5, 262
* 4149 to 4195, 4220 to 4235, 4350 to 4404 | 1.8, 269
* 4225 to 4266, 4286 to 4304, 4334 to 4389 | 3.4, 257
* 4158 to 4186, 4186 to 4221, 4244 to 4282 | -0.1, 261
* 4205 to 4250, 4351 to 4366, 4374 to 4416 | -1.1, 261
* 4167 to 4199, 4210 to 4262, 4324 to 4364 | 3.1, 267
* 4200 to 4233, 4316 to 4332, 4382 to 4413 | -0.8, 259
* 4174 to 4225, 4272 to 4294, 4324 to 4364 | 3.1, 270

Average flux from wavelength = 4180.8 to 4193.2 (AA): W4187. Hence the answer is 263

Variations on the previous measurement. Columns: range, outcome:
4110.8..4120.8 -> 280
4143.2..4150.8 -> 265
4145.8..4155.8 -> 273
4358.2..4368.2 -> 283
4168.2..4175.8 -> 260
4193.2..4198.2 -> 260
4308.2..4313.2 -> 198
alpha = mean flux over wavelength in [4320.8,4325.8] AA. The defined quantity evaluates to 250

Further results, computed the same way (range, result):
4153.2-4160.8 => 279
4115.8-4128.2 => 277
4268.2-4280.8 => 225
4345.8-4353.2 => 284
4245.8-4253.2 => 246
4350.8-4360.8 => 277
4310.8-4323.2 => 260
